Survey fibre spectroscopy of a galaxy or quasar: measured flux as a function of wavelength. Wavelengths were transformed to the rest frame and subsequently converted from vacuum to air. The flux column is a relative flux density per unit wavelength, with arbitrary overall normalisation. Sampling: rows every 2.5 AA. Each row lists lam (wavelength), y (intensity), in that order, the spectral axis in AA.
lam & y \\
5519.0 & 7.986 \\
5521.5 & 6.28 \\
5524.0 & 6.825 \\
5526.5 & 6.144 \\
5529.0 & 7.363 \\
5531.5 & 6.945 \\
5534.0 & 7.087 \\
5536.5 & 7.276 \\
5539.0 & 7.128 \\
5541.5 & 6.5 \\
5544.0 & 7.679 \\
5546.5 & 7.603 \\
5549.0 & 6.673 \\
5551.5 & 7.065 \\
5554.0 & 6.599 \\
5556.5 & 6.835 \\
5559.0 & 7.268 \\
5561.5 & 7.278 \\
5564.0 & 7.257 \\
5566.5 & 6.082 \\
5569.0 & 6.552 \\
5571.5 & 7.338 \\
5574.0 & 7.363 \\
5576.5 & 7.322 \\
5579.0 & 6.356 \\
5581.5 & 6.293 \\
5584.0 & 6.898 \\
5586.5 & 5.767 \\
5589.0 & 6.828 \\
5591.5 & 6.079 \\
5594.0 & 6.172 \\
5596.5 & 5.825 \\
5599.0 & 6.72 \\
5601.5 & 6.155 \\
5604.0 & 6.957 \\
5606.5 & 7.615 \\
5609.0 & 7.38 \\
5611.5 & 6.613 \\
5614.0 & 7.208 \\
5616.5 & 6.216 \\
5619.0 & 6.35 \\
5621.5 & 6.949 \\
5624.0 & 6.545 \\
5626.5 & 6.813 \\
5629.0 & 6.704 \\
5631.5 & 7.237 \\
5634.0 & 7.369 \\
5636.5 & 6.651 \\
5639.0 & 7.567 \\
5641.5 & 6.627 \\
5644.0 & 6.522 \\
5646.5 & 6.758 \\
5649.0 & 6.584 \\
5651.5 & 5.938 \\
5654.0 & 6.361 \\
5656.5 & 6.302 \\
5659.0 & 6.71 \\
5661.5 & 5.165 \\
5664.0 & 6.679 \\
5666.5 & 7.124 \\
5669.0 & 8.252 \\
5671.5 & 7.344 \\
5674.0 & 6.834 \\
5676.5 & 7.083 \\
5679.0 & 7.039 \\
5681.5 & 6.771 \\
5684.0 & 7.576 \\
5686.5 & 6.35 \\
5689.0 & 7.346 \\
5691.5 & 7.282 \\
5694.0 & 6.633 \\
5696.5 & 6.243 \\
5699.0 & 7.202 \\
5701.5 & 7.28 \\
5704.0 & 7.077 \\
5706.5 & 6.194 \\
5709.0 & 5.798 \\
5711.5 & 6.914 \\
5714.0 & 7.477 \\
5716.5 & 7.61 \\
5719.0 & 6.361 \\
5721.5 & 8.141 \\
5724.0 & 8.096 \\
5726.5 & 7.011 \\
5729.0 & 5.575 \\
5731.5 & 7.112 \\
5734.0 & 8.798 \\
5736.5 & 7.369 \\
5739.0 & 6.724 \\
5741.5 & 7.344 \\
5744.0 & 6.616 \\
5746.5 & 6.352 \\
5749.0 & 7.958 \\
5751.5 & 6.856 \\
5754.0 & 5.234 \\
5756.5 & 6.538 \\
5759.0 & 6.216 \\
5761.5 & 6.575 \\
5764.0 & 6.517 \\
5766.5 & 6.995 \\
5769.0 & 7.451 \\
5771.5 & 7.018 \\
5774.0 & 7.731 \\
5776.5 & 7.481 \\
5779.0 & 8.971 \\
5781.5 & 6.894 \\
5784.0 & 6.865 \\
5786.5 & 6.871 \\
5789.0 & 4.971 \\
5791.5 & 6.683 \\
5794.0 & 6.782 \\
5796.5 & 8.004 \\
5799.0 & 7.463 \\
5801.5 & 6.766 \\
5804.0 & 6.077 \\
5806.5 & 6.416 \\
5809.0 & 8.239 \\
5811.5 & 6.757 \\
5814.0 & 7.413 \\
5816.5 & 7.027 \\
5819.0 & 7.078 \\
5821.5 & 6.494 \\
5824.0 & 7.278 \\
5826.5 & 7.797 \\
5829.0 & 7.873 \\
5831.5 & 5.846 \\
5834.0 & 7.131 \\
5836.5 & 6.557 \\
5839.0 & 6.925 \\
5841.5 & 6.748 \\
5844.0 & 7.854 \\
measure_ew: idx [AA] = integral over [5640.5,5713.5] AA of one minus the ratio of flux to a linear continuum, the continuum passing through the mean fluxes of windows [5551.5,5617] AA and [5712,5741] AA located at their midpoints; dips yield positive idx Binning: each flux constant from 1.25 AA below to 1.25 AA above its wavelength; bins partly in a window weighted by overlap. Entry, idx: 3.4 AA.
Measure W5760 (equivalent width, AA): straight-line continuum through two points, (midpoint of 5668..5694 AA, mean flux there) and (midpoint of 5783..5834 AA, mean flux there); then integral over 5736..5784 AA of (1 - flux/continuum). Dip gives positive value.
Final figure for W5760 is 0.3 AA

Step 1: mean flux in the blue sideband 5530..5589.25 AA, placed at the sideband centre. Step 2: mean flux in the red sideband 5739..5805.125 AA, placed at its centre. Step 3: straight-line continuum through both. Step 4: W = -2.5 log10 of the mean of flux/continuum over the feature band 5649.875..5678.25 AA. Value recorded 0.03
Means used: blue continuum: 6.92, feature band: 6.71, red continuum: 6.89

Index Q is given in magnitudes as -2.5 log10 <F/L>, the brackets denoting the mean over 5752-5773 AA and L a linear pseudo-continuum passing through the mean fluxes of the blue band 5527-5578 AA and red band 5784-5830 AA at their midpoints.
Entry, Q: 0.07 mag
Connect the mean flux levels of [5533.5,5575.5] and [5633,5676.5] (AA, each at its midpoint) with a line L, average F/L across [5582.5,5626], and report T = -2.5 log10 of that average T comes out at 0.05 mag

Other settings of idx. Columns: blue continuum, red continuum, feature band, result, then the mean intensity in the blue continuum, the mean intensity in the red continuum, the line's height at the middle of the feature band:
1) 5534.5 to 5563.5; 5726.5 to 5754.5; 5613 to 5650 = 1.2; 7.09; 6.95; 7.03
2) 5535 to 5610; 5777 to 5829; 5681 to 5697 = 0.1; 6.83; 7.07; 6.95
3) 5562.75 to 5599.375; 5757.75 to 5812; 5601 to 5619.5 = -0.6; 6.59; 6.99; 6.64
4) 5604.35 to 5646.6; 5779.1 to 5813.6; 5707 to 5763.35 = -0.1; 6.89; 6.92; 6.91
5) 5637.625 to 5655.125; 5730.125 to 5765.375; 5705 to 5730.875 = -0.5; 6.62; 6.87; 6.8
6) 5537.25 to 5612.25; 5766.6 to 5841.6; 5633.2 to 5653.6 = 0.5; 6.81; 7.06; 6.88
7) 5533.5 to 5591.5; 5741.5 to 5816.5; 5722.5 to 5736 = -0.8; 6.89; 6.93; 6.92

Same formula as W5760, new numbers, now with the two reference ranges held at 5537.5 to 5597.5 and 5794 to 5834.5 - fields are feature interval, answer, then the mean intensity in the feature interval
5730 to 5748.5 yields -0.5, 7.2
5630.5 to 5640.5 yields -0.5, 7.19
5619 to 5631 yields 0.2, 6.74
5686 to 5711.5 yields 0.7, 6.76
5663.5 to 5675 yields -0.6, 7.29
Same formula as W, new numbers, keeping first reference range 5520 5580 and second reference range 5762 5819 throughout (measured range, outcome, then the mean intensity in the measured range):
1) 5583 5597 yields 0.115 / 6.27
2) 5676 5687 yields 0.002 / 7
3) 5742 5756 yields 0.064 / 6.64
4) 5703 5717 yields 0.035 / 6.8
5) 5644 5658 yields 0.096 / 6.41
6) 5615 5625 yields 0.073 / 6.53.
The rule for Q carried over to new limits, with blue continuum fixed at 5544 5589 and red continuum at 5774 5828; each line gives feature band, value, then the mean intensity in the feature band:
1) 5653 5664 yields 0.127 mag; 6.19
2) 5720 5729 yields -0.059 mag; 7.41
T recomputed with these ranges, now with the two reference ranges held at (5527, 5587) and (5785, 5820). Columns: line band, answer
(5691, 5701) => 0.01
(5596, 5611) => 0.02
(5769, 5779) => -0.11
